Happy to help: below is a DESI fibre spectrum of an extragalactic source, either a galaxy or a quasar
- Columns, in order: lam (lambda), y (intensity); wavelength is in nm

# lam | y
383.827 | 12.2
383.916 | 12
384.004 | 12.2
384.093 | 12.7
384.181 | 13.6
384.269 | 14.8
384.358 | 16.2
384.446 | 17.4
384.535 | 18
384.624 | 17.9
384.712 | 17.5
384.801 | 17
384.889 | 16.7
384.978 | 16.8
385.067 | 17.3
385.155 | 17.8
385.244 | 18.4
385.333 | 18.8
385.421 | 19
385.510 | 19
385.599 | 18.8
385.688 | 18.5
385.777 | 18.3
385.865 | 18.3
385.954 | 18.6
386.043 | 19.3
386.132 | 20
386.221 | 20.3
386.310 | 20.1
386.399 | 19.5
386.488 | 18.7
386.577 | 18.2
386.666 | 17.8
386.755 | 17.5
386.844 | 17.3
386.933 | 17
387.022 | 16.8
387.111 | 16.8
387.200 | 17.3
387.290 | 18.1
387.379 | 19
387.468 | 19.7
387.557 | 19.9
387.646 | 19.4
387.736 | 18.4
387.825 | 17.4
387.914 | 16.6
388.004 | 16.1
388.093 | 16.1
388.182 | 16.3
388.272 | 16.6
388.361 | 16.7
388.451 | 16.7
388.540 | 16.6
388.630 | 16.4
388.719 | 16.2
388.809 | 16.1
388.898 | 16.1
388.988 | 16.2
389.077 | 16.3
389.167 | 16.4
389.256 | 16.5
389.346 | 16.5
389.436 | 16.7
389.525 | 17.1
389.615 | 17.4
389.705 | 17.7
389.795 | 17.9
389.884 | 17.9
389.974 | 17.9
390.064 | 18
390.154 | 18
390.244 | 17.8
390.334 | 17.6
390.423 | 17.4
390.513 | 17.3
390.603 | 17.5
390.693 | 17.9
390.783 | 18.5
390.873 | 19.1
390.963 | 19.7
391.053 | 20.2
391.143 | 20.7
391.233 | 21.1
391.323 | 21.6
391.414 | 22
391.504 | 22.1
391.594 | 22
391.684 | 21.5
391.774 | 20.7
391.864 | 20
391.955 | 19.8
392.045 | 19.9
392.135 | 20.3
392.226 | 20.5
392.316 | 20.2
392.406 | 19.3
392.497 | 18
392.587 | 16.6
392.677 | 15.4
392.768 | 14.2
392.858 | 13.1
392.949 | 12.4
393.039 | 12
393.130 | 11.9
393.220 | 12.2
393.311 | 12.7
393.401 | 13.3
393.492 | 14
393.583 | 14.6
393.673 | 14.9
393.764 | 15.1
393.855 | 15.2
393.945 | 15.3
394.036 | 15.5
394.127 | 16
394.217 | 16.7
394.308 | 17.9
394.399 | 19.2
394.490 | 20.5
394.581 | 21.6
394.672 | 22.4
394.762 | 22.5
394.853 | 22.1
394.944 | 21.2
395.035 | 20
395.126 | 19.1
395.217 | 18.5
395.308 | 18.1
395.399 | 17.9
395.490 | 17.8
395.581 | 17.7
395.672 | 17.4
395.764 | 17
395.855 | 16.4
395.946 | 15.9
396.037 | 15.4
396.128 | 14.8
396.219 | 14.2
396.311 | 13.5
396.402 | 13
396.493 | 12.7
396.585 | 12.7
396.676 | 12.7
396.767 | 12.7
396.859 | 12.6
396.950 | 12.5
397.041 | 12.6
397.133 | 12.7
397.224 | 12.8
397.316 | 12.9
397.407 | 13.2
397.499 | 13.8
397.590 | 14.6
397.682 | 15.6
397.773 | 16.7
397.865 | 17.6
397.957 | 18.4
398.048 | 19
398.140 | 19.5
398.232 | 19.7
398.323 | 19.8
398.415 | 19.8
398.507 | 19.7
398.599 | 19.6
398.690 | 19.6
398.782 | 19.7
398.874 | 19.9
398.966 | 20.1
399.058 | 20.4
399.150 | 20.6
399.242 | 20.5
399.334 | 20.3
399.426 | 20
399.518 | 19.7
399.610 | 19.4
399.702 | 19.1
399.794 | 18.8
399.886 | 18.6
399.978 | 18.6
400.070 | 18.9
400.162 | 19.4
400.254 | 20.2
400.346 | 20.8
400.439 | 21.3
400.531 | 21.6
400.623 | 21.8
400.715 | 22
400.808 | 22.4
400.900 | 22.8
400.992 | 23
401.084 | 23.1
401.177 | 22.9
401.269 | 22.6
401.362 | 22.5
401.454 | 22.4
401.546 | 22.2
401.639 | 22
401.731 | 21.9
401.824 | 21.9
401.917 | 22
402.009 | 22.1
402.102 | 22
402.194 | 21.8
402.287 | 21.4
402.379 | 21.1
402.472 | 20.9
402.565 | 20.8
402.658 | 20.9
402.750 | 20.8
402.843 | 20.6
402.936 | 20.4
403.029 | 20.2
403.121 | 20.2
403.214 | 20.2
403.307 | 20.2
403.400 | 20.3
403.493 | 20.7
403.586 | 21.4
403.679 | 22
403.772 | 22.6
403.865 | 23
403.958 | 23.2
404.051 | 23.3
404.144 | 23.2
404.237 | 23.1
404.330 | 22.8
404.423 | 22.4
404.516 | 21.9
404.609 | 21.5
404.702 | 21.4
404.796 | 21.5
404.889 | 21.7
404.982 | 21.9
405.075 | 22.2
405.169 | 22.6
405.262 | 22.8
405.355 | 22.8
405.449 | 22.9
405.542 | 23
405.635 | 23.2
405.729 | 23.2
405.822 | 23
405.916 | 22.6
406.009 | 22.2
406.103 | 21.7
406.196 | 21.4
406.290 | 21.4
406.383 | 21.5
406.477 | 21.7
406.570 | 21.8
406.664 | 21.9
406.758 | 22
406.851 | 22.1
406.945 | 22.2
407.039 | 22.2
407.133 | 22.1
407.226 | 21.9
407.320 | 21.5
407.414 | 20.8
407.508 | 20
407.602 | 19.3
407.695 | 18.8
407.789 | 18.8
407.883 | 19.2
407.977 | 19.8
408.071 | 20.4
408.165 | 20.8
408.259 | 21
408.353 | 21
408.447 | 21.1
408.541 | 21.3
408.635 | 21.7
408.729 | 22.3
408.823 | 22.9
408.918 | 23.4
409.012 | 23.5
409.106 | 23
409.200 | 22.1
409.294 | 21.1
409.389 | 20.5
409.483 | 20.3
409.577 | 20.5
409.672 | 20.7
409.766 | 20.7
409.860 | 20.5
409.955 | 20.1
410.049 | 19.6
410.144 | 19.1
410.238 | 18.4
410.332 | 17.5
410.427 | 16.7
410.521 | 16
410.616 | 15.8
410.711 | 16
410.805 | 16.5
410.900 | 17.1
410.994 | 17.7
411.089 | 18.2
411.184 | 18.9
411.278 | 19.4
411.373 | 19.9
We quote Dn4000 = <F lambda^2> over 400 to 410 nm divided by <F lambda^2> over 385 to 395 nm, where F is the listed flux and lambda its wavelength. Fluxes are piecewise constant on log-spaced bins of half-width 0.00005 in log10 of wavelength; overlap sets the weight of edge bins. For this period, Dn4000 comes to 1.3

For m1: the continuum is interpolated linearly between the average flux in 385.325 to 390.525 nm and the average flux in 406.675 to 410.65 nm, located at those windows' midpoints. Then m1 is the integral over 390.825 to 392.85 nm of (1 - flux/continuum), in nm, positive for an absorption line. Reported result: -0.16 nm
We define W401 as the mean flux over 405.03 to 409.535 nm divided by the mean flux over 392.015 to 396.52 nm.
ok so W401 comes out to 1.29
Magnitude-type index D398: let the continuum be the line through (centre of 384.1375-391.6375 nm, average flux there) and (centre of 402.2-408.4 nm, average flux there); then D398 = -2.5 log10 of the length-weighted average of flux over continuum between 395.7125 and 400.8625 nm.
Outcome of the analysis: 0.15 mag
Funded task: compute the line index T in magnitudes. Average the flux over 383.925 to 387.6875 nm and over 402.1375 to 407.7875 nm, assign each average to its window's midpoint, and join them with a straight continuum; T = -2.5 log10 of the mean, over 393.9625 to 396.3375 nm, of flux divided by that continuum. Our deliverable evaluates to 0.09 mag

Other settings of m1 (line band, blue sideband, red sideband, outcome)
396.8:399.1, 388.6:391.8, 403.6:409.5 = 0.36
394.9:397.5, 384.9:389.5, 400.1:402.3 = 0.65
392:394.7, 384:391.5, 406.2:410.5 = 0.33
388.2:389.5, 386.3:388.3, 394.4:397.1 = 0.09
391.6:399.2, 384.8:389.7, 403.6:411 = 0.87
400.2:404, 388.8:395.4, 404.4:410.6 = -0.30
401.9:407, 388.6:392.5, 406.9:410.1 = -0.34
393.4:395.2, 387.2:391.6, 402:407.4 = 0.12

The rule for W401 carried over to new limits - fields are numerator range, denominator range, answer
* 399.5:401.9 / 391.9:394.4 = 1.33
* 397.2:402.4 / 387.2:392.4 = 1.09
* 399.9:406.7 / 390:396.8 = 1.25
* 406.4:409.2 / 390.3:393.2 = 1.16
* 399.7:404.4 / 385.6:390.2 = 1.22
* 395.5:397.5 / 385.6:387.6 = 0.76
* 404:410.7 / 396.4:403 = 1.11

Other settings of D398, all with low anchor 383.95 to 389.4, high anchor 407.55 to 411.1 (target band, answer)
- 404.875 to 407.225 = -0.14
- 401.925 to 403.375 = -0.10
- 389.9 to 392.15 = -0.10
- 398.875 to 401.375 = -0.10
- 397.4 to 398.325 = 0.09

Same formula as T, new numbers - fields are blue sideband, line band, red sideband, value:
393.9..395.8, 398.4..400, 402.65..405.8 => 0.03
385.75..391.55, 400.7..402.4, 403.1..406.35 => -0.05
